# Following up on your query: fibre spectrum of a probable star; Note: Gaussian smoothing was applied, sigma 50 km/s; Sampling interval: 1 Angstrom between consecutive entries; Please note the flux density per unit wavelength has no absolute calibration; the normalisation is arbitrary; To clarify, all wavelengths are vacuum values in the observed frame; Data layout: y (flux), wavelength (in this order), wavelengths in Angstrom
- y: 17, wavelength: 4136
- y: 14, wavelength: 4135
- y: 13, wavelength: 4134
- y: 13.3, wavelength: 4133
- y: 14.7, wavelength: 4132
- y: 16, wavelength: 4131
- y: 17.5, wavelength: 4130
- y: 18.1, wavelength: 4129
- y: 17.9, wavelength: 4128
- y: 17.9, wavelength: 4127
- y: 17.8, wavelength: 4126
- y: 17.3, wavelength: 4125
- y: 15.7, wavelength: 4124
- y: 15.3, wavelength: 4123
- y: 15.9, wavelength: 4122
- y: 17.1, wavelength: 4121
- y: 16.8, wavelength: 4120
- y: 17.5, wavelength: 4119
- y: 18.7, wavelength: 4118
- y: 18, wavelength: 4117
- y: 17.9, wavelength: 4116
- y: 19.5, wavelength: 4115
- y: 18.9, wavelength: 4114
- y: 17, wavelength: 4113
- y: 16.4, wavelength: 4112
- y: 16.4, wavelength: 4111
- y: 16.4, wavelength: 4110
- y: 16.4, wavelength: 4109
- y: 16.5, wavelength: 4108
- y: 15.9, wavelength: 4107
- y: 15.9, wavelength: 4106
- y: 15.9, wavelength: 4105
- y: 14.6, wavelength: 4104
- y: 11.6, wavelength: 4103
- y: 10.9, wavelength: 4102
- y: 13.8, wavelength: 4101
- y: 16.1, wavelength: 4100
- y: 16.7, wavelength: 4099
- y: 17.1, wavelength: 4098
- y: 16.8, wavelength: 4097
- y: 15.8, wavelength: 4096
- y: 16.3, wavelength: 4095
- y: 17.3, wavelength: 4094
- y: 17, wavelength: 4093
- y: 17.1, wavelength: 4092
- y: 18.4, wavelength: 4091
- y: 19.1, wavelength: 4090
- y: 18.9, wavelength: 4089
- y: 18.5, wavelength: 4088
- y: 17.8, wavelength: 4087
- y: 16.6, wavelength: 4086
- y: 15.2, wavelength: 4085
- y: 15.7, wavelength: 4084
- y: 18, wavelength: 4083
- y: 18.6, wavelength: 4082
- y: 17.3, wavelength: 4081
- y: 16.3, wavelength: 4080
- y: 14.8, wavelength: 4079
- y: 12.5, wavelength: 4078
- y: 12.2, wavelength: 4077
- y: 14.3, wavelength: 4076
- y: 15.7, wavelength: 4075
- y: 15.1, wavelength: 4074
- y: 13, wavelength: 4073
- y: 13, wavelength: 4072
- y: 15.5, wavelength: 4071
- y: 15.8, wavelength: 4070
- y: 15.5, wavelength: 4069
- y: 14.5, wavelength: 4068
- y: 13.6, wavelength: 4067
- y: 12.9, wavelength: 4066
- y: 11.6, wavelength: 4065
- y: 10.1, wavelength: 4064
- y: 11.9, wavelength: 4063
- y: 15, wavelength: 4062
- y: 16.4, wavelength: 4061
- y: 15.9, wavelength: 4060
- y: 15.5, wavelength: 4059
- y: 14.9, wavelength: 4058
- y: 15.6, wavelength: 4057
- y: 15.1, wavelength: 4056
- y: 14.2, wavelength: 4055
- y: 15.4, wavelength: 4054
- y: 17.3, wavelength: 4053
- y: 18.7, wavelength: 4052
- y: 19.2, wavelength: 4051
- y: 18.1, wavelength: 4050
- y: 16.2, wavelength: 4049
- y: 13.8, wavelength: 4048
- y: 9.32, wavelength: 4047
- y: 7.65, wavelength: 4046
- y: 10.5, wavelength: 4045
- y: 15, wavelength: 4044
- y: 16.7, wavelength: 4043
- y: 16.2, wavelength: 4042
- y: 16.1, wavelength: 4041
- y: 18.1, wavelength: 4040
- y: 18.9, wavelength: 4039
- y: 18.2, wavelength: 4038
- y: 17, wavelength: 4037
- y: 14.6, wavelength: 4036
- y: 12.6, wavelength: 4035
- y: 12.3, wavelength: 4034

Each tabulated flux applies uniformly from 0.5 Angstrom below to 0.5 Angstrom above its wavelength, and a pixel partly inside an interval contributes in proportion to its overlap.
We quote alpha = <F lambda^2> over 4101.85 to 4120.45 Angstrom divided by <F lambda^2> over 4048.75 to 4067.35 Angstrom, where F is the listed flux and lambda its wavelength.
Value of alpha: 1.12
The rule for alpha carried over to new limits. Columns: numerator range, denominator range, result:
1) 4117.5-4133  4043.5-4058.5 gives 1.18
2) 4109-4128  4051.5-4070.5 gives 1.20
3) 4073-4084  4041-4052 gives 1.07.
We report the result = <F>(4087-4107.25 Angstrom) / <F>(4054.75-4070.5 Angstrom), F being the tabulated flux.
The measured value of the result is 1.14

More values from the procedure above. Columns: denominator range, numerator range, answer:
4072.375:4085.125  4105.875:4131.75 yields 1.12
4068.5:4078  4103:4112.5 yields 1.10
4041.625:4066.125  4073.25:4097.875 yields 1.13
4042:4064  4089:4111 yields 1.09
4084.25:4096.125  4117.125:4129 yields 0.99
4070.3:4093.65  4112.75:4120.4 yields 1.12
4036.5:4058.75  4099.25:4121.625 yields 1.05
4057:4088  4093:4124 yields 1.09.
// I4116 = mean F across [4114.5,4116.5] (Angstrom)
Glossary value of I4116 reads 18.7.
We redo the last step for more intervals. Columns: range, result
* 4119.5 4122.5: 16.6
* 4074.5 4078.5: 13.7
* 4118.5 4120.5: 17.1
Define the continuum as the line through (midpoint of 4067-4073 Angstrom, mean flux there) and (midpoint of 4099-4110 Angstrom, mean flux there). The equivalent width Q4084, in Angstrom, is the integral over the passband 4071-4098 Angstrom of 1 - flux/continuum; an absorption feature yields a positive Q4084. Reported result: -2.7 Angstrom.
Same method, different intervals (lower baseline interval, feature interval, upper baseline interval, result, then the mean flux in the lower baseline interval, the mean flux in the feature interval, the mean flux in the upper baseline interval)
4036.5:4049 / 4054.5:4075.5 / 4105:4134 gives 1.48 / 14.8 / 14.3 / 16.8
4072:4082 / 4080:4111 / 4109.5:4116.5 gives -0.64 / 14.7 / 16.4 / 17.5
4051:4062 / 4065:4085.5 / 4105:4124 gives 1.80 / 16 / 14.9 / 17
